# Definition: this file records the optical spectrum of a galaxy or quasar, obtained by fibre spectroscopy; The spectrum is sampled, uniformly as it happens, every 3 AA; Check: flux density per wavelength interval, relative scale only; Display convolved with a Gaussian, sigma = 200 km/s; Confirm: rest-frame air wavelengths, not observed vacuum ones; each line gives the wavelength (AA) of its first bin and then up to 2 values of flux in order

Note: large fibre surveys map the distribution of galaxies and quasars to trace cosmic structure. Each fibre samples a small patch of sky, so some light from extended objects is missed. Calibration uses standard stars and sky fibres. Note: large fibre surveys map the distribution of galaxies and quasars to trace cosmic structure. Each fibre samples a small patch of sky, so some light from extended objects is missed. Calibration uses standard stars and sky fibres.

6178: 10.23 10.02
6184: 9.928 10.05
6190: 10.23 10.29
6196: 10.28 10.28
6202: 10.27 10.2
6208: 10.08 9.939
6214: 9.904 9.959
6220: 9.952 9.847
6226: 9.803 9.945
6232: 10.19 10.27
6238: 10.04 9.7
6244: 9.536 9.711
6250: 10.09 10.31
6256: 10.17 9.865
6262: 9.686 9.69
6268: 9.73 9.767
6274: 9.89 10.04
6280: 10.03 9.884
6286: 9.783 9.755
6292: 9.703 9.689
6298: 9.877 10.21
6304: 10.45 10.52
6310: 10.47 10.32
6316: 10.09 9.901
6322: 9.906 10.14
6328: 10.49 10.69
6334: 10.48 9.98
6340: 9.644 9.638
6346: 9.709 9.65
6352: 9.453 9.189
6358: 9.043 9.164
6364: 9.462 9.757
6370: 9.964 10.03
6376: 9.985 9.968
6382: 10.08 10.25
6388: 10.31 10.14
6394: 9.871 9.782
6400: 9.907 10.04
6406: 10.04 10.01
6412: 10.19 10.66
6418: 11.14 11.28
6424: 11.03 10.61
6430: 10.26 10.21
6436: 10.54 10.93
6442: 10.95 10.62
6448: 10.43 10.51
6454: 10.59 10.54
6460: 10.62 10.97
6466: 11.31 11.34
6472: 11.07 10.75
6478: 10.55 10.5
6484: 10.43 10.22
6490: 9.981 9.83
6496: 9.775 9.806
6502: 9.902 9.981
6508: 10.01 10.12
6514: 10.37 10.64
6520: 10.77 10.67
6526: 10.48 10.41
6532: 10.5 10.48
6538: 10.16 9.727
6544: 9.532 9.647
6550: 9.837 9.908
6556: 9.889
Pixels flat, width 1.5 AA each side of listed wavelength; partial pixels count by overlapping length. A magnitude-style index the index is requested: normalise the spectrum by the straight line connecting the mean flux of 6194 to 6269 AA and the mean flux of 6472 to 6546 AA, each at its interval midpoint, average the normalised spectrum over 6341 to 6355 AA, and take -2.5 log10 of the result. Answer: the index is 0.06 mag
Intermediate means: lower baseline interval 9.98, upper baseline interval 10.2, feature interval 9.57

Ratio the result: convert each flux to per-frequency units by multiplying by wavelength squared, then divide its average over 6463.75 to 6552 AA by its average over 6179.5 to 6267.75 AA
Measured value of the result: 1.13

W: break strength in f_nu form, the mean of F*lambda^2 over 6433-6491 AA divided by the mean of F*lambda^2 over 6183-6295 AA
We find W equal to 1.1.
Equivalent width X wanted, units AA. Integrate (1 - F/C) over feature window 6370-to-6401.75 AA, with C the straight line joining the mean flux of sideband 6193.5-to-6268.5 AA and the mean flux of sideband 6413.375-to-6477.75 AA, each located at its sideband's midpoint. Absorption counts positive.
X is 1.6 AA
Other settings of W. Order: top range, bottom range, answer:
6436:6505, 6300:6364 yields 1.10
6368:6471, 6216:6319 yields 1.10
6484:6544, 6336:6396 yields 1.09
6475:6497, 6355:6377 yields 1.11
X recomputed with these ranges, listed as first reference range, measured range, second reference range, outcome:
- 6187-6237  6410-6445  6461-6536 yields -1.2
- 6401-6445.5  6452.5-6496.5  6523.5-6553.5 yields -1.0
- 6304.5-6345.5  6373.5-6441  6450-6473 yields 1.7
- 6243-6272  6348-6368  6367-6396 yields 1.3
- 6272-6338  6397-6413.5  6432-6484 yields 0.8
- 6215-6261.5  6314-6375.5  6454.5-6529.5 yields 2.0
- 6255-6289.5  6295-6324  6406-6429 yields -0.3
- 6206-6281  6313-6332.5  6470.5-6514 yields -0.4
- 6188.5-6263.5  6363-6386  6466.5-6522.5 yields 0.6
